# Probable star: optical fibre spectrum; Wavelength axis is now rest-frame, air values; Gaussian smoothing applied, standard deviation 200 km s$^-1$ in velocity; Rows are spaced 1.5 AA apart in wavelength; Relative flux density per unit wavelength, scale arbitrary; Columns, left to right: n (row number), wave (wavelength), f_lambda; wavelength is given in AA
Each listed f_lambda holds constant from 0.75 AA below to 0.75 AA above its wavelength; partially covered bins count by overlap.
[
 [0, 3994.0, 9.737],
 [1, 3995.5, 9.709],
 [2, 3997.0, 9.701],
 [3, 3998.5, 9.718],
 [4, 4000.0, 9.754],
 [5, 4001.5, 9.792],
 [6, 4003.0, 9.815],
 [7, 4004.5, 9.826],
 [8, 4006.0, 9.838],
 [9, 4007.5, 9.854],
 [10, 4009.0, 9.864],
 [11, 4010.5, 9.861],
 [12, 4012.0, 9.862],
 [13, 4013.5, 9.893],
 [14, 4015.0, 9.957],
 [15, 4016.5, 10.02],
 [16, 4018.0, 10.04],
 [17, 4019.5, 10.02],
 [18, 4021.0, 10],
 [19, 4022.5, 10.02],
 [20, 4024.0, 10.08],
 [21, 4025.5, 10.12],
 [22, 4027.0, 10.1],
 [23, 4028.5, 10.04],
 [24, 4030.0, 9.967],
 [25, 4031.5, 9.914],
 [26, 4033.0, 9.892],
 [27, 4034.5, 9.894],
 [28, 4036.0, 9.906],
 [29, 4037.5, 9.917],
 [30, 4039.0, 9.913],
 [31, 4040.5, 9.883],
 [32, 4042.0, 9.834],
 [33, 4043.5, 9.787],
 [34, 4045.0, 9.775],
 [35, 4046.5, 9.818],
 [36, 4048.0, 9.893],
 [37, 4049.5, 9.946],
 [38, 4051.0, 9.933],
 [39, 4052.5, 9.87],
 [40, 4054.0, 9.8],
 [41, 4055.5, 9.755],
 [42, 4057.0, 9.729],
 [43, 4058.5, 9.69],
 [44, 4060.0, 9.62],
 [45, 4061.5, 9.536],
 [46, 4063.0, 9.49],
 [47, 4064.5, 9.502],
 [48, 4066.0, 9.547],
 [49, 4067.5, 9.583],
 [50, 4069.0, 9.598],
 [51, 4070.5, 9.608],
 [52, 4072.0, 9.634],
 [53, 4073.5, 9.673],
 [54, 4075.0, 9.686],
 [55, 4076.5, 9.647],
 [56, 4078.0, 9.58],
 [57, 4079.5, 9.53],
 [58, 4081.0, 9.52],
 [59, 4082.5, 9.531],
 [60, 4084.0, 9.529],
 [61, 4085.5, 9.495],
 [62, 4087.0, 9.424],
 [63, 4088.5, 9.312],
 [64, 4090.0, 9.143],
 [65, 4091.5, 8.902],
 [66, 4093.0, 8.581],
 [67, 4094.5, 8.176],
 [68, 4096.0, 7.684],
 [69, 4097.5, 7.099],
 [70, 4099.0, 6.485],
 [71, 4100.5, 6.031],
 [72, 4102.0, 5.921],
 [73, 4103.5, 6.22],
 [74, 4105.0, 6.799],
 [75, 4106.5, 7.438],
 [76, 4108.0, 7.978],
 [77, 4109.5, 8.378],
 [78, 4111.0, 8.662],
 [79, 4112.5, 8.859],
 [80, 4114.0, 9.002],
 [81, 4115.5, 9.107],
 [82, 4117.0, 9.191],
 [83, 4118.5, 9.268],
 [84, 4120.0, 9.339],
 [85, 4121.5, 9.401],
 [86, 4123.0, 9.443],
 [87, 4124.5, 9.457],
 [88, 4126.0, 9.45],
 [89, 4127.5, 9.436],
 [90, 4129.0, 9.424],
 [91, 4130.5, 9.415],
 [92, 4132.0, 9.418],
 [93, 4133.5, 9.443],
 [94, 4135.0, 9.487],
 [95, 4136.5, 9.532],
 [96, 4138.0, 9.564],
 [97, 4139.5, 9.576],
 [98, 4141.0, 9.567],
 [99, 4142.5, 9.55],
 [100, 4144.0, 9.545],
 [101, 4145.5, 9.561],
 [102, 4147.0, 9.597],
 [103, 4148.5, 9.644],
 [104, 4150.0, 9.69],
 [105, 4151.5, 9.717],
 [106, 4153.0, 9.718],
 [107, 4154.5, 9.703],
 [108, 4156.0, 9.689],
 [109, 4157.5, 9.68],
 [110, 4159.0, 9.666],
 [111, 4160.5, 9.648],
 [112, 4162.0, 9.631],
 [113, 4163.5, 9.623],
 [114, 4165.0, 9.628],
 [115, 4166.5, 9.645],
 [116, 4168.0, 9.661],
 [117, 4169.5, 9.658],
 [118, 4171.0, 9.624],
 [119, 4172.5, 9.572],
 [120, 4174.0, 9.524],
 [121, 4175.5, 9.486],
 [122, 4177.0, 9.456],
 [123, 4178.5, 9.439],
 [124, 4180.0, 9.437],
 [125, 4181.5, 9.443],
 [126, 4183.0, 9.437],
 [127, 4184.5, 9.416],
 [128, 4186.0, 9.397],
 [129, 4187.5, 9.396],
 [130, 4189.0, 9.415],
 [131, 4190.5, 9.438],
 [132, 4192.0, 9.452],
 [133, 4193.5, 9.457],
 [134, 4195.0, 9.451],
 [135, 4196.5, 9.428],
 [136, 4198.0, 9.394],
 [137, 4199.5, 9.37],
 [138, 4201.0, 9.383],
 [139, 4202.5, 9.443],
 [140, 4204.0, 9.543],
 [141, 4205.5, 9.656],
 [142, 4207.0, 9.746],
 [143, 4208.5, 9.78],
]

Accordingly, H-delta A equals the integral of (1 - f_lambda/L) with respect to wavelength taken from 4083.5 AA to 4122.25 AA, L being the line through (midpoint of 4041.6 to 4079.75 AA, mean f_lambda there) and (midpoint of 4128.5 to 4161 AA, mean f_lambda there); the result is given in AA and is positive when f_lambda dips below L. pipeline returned 5.5 AA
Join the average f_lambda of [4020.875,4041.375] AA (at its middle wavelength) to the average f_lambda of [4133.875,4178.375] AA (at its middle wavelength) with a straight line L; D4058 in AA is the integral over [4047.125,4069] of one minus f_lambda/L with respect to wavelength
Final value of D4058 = 0.4 AA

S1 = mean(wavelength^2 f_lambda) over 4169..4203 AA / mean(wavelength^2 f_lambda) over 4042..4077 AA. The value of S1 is 1.0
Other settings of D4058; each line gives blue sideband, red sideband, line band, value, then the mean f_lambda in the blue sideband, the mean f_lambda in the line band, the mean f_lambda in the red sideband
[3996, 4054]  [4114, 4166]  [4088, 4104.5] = 3.6 AA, 9.9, 7.56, 9.52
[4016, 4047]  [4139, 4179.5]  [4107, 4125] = 1.4 AA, 9.95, 8.98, 9.61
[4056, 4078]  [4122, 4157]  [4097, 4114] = 4.0 AA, 9.61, 7.34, 9.55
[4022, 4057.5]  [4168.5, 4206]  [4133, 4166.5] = -0.1 AA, 9.91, 9.61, 9.47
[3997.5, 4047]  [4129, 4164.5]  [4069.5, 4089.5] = 0.4 AA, 9.91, 9.55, 9.59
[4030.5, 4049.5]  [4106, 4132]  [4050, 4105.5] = 3.1 AA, 9.87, 8.96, 9.04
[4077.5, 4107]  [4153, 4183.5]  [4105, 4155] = -2.0 AA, 8.22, 9.25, 9.59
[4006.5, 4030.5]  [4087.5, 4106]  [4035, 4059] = -2.0 AA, 9.98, 9.84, 7.55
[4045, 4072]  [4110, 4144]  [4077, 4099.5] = 1.7 AA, 9.7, 8.83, 9.34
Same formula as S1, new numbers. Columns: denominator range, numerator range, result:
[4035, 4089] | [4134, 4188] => 1.04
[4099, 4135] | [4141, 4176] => 1.15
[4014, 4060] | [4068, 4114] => 0.89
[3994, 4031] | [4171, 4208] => 1.04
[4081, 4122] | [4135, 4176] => 1.18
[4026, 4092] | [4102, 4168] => 0.99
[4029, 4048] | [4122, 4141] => 1.00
